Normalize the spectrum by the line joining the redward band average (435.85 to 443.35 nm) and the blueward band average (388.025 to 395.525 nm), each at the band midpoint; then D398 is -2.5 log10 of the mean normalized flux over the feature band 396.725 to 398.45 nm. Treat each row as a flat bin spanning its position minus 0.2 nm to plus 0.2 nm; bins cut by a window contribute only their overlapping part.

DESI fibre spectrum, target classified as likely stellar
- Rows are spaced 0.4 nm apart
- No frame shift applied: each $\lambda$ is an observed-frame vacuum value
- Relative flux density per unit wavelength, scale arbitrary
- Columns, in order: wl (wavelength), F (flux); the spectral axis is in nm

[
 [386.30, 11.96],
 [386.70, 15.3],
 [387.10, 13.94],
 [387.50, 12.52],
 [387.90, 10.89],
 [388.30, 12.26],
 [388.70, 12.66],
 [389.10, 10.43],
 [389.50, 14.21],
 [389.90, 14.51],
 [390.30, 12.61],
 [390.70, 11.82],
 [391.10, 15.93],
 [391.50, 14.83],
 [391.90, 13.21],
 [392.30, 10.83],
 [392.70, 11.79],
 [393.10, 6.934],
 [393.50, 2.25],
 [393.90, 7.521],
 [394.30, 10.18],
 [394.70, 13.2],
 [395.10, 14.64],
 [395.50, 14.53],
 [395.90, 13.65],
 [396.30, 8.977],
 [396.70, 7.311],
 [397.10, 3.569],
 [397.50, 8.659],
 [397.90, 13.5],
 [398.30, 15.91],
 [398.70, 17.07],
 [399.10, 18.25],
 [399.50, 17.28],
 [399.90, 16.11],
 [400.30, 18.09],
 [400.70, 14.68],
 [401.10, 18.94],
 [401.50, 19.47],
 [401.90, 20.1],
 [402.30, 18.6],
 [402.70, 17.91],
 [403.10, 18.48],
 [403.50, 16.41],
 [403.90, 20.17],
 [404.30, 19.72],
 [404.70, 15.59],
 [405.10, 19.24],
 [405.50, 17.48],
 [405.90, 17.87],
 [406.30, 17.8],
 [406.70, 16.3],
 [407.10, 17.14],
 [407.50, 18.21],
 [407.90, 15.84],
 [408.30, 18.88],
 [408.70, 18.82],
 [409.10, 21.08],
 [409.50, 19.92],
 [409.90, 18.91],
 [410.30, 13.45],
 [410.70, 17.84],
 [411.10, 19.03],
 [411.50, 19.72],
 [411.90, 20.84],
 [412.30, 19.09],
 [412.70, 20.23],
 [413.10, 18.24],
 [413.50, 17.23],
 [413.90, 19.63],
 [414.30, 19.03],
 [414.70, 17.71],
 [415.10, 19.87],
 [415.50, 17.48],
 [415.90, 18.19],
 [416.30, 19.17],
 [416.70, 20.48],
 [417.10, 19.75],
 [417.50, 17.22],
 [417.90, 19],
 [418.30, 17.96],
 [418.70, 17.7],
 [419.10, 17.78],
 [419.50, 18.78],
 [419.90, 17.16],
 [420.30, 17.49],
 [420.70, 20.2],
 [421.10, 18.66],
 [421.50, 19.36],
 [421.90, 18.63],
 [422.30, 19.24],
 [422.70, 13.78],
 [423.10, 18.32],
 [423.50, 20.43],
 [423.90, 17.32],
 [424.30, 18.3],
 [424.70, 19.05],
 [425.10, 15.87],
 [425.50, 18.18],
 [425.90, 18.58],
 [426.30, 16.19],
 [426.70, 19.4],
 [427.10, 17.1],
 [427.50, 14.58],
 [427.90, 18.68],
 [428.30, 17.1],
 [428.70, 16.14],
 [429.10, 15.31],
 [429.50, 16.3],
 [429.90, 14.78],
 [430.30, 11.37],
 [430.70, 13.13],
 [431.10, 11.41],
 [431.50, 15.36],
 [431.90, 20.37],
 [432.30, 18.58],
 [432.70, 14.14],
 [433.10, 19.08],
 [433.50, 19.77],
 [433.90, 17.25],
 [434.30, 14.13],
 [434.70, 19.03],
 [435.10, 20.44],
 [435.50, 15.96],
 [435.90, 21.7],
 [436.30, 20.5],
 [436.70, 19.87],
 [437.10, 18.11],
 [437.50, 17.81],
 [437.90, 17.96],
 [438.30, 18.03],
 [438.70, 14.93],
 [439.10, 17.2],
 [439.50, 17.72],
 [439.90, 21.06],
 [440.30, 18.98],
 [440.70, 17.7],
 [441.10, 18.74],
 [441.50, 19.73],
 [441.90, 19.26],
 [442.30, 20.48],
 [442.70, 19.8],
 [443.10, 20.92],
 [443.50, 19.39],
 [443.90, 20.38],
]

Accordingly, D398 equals 0.26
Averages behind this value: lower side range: 11.7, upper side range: 18.9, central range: 9.94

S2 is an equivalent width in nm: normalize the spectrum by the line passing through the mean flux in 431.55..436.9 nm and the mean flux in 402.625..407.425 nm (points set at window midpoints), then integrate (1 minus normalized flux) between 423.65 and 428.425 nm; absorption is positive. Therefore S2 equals 0.18 nm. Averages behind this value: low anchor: 17.9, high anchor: 18.4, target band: 17.6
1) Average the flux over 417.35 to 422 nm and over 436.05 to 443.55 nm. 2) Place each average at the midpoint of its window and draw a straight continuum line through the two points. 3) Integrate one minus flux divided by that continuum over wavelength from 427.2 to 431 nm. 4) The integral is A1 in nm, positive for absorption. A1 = 0.69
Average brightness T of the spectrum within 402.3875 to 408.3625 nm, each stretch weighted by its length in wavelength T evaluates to 17.8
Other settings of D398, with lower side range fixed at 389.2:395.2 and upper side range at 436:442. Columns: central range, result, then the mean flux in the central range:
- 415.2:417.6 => -0.234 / 18.8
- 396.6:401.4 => -0.140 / 14.4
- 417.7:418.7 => -0.186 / 18.3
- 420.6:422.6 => -0.184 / 18.9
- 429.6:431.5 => 0.297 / 13.1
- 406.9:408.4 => -0.248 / 17.4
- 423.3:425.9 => -0.115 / 18.2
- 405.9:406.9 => -0.250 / 17.2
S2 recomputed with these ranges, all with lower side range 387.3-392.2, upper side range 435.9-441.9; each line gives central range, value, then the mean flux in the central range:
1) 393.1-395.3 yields 0.68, 9.32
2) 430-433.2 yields 0.44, 15.3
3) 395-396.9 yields 0.27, 11.7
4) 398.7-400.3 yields -0.37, 17.3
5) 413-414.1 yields -0.19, 18.4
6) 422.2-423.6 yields -0.08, 17.7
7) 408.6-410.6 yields -0.42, 18.4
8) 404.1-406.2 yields -0.47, 18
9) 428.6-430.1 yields 0.16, 15.6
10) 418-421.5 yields -0.41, 18.3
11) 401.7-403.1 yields -0.43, 18.8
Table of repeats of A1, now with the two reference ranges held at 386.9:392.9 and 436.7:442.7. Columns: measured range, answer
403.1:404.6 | -0.426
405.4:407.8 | -0.435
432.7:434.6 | 0.057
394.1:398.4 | 0.751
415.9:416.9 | -0.230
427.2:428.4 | 0.025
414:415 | -0.193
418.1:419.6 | -0.175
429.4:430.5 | 0.217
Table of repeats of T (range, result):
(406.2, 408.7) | 17.5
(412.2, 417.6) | 18.8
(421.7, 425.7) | 17.9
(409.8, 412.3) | 18.3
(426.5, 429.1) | 17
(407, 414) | 18.6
